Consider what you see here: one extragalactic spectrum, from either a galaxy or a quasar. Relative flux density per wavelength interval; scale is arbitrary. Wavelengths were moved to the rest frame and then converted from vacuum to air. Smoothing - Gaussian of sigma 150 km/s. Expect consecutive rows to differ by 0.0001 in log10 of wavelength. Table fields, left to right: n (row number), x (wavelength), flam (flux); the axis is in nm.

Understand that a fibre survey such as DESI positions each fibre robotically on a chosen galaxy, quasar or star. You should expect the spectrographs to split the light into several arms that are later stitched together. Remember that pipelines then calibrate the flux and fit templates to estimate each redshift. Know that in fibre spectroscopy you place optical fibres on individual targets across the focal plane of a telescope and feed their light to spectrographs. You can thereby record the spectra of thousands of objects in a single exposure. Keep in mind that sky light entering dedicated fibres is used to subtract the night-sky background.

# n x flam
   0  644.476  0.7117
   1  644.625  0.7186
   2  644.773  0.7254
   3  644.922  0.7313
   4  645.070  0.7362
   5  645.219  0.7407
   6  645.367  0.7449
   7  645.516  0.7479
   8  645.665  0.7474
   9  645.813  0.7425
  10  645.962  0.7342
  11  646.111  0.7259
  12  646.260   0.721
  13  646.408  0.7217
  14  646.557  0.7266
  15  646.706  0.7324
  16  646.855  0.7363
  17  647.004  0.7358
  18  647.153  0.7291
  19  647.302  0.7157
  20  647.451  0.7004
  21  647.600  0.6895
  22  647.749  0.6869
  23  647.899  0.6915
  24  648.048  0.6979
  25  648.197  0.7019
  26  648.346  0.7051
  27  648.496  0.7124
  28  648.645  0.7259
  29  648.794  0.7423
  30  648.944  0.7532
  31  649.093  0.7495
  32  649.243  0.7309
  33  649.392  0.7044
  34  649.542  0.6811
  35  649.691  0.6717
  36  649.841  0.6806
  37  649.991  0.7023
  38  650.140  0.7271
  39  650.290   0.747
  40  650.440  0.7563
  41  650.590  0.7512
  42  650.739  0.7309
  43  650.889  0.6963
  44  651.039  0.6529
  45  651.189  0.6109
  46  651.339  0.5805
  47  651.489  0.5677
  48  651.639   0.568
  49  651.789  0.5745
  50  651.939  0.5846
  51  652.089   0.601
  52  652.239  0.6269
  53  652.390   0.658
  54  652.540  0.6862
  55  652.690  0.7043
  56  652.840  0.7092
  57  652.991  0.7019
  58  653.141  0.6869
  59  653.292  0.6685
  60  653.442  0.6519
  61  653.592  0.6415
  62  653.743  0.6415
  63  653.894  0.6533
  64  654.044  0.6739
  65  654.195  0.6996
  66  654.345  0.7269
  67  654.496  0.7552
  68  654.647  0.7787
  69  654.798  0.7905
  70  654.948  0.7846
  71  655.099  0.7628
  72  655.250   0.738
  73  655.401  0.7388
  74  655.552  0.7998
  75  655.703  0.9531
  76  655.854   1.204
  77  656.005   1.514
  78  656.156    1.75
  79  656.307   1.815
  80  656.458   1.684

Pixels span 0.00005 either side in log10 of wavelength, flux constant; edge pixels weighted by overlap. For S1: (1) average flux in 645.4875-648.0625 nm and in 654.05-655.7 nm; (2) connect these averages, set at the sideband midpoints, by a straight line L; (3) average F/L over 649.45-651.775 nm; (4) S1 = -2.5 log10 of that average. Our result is 0.10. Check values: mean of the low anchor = 0.721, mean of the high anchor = 0.762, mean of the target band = 0.672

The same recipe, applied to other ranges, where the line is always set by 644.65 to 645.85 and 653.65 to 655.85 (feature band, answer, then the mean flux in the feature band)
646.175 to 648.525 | 0.05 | 0.713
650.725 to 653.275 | 0.18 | 0.642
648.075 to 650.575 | 0.05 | 0.719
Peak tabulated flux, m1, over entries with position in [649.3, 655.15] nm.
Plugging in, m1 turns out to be 0.7905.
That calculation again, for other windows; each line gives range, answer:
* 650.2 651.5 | 0.7563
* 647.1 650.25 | 0.7532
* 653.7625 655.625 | 0.7998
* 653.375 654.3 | 0.6996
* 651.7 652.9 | 0.7092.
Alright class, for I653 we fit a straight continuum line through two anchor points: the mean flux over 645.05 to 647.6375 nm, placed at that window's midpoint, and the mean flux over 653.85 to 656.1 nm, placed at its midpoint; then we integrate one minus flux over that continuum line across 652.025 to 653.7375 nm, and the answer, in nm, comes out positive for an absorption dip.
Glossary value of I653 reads 0.32 nm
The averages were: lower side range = 0.73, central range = 0.666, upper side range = 0.849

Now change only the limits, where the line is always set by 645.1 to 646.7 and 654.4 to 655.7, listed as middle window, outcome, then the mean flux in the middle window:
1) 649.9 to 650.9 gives 0.033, 0.732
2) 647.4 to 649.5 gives 0.095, 0.713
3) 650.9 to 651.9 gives 0.213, 0.599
